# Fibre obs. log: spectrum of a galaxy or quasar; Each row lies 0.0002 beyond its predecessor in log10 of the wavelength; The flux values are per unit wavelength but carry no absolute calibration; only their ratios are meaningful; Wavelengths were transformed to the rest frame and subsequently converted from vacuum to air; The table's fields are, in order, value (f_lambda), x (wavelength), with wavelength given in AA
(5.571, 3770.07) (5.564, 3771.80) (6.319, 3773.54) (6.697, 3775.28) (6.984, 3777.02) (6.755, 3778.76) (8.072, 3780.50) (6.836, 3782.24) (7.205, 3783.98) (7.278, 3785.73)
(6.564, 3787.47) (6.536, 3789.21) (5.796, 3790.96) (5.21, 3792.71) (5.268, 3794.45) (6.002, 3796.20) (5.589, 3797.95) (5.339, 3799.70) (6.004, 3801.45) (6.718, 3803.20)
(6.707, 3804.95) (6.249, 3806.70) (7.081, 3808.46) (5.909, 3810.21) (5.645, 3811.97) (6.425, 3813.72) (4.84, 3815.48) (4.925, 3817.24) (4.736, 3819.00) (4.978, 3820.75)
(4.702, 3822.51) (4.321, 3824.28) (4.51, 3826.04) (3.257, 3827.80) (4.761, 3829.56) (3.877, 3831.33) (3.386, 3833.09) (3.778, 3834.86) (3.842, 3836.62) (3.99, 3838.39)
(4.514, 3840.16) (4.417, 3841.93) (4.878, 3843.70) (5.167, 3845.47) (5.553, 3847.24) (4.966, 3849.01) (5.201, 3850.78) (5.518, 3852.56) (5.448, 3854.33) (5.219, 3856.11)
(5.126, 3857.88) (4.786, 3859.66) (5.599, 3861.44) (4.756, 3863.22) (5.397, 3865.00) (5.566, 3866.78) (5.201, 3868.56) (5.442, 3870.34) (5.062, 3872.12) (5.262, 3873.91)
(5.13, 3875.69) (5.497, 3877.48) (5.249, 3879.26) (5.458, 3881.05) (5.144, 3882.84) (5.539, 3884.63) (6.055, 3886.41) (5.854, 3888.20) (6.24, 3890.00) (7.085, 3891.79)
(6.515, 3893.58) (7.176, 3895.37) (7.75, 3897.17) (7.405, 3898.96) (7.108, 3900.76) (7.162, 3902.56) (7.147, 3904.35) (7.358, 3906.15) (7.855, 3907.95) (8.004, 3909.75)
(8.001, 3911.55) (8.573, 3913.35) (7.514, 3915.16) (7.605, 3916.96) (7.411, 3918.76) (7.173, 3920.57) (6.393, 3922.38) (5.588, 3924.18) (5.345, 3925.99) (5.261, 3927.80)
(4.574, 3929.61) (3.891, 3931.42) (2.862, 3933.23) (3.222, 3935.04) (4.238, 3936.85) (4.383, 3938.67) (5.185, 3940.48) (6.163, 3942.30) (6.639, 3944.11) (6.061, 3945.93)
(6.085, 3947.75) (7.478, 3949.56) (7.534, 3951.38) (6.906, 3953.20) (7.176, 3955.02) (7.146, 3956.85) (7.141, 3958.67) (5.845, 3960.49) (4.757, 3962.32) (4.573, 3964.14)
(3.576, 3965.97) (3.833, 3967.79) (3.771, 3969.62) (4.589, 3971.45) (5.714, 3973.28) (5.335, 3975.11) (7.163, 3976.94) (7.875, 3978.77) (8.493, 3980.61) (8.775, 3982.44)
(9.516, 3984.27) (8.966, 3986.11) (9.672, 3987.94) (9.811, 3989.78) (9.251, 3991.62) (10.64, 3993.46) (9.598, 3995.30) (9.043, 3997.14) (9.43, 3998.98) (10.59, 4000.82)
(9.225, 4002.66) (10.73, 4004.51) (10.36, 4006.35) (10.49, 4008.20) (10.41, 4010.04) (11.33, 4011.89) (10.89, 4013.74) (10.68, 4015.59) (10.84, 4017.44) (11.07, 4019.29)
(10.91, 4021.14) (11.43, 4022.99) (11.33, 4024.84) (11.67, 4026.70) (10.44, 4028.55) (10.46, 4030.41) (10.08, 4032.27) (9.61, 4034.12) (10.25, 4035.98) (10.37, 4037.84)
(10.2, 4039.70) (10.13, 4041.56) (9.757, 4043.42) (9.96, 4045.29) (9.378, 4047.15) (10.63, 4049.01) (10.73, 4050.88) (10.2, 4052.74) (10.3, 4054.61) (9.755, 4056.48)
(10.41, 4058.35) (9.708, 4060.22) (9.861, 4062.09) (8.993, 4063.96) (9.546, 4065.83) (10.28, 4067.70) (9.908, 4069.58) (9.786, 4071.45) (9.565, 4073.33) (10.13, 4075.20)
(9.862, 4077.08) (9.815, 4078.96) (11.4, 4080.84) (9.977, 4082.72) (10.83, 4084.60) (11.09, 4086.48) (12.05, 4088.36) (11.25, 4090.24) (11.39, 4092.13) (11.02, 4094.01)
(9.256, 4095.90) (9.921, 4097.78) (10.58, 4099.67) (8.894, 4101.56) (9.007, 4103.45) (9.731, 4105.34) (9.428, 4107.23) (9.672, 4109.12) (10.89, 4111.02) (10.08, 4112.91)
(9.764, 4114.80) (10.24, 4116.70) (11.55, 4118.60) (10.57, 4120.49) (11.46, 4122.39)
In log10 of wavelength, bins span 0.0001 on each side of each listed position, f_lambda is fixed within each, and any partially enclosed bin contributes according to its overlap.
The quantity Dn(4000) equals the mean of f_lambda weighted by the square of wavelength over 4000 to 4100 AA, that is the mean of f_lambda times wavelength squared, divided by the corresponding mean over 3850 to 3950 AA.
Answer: 1.9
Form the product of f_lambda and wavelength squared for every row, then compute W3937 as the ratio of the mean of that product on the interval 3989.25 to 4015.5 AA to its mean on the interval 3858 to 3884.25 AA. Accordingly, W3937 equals 2.07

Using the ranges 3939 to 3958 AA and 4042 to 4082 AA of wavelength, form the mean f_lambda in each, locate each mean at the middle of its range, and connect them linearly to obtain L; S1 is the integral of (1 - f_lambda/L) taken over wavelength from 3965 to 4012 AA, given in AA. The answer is -2.85 AA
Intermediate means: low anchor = 6.58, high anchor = 10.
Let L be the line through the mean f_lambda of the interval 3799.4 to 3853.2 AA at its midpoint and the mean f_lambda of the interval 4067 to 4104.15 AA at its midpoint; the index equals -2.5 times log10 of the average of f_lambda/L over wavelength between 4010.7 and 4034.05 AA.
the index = -0.20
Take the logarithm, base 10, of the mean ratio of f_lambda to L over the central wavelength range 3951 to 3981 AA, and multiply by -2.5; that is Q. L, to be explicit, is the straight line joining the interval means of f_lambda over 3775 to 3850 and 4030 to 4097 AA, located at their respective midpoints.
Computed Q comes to 0.38 mag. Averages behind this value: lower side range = 5.48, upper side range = 10.2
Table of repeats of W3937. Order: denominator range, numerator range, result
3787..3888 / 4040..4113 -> 2.19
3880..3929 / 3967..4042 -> 1.46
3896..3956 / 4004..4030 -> 1.78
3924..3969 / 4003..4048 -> 2.02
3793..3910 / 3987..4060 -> 2.02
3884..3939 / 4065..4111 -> 1.76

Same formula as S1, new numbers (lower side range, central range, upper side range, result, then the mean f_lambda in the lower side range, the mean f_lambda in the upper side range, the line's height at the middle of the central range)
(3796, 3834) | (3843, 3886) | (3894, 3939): 3.97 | 5.25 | 6.38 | 5.8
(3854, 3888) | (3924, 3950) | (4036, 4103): 7.03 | 5.32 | 10.2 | 6.94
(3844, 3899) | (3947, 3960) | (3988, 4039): 2.08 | 5.62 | 10.4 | 8.38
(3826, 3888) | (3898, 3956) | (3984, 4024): 7.95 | 4.95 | 10.2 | 7.47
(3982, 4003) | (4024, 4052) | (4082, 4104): -0.99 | 9.57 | 10.5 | 9.98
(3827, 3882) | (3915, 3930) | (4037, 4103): 0.51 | 4.89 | 10.2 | 6.56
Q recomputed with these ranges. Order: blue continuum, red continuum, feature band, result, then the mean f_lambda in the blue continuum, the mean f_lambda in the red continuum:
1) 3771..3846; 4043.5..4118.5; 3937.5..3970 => 0.343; 5.52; 10.1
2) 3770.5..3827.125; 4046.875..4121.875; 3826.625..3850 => 0.449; 5.98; 10.2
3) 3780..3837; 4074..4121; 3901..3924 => -0.029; 5.52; 10.3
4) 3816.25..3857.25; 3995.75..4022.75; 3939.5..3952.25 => 0.277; 4.61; 10.4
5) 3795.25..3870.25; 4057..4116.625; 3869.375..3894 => 0.079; 5.12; 10.1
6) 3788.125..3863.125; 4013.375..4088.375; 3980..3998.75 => -0.057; 5.16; 10.3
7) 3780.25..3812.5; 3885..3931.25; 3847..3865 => 0.252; 6.29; 6.82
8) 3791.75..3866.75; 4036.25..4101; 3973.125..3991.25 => 0.017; 5.11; 10.2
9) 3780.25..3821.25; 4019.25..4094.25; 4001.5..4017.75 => -0.104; 6.06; 10.4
